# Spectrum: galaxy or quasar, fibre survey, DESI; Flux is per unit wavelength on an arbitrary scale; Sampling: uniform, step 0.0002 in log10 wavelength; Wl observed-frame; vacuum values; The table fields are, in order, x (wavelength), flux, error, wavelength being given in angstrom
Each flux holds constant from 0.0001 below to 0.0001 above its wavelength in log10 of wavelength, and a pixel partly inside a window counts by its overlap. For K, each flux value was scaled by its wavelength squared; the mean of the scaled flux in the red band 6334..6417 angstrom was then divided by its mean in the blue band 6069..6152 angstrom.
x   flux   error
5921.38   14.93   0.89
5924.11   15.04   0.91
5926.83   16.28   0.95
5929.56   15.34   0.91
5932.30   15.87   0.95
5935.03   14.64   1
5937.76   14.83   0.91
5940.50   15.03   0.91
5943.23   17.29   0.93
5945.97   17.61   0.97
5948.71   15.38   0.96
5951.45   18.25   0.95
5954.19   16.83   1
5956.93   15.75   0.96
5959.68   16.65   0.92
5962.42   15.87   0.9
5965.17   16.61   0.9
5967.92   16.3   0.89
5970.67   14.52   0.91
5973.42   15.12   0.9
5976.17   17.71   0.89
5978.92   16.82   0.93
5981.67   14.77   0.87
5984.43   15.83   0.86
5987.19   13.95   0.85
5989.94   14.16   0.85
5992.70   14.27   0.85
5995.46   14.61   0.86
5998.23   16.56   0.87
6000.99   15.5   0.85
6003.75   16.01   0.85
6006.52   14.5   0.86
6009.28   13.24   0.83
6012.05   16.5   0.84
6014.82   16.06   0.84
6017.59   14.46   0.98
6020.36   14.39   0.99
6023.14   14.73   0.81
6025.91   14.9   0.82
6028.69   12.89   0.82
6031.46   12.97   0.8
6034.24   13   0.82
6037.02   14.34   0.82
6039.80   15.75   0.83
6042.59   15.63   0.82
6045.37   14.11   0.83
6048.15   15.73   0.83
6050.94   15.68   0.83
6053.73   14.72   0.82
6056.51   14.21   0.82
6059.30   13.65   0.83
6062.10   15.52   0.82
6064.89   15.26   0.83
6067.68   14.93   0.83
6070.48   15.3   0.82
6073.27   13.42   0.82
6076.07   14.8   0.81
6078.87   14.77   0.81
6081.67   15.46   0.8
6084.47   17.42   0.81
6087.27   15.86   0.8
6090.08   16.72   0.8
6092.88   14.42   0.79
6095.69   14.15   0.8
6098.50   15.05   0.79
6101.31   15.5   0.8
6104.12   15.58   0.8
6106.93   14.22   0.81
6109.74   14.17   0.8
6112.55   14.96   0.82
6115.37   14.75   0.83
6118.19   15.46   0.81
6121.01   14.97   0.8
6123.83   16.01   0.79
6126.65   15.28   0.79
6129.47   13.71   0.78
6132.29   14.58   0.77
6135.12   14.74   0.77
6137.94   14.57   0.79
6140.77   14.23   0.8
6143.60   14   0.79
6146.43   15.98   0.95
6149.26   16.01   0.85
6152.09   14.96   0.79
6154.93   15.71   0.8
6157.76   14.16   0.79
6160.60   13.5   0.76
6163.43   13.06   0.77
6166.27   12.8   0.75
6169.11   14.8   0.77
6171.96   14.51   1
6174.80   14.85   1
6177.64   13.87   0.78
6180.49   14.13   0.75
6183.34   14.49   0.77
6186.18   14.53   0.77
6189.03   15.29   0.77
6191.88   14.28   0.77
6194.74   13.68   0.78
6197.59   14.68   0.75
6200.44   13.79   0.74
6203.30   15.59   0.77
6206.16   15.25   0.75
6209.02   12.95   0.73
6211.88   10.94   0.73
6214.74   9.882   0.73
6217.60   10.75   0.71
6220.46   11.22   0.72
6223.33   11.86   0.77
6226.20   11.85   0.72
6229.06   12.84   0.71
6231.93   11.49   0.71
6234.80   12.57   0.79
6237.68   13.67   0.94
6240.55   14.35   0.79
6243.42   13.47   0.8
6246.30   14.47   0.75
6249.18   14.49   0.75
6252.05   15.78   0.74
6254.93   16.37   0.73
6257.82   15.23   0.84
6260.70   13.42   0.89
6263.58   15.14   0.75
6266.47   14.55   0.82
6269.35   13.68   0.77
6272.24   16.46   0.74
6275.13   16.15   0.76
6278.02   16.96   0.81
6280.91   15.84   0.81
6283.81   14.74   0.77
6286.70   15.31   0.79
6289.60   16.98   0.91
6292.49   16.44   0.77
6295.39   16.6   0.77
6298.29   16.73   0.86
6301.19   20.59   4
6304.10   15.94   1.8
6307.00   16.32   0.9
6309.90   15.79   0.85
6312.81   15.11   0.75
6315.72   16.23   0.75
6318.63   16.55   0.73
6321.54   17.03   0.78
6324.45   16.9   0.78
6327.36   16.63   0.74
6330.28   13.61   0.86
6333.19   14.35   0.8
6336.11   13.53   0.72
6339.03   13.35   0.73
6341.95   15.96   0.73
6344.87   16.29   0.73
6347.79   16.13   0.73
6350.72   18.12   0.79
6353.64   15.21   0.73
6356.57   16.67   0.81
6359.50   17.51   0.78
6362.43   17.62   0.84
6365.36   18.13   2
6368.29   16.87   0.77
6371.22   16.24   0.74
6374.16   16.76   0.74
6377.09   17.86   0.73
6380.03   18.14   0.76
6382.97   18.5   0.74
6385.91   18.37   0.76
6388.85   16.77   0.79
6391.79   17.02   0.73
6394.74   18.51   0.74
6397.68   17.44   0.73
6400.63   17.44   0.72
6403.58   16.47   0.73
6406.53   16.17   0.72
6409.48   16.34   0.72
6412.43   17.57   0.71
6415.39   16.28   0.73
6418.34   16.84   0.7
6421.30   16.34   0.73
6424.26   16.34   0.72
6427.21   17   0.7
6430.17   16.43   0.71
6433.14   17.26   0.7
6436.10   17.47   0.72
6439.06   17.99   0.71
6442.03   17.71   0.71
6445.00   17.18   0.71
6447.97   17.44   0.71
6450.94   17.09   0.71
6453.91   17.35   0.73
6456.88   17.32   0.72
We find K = 1.22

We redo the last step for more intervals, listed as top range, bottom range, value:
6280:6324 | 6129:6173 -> 1.19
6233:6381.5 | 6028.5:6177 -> 1.15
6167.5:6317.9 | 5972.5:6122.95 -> 1.04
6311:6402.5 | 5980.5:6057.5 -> 1.25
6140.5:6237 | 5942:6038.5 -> 0.95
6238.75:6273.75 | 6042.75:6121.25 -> 1.04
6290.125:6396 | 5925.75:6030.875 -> 1.21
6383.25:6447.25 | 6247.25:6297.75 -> 1.15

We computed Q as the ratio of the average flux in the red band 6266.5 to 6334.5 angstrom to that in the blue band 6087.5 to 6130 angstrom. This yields 1.1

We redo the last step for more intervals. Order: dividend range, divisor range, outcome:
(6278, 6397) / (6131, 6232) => 1.20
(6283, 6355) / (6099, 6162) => 1.08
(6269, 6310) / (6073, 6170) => 1.10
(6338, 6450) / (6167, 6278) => 1.22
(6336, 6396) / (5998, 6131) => 1.13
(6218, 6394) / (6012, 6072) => 1.06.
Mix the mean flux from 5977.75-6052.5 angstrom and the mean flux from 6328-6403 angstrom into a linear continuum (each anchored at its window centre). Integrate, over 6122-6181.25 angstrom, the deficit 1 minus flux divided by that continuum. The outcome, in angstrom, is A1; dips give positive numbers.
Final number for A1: 3.8 angstrom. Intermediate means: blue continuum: 14.9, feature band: 14.6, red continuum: 16.7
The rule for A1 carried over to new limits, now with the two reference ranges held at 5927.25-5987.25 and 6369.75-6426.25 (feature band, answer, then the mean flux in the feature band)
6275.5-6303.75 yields 0.4 angstrom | 16.6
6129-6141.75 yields 1.6 angstrom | 14.4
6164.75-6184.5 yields 2.8 angstrom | 14.2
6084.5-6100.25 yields 0.9 angstrom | 15.4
